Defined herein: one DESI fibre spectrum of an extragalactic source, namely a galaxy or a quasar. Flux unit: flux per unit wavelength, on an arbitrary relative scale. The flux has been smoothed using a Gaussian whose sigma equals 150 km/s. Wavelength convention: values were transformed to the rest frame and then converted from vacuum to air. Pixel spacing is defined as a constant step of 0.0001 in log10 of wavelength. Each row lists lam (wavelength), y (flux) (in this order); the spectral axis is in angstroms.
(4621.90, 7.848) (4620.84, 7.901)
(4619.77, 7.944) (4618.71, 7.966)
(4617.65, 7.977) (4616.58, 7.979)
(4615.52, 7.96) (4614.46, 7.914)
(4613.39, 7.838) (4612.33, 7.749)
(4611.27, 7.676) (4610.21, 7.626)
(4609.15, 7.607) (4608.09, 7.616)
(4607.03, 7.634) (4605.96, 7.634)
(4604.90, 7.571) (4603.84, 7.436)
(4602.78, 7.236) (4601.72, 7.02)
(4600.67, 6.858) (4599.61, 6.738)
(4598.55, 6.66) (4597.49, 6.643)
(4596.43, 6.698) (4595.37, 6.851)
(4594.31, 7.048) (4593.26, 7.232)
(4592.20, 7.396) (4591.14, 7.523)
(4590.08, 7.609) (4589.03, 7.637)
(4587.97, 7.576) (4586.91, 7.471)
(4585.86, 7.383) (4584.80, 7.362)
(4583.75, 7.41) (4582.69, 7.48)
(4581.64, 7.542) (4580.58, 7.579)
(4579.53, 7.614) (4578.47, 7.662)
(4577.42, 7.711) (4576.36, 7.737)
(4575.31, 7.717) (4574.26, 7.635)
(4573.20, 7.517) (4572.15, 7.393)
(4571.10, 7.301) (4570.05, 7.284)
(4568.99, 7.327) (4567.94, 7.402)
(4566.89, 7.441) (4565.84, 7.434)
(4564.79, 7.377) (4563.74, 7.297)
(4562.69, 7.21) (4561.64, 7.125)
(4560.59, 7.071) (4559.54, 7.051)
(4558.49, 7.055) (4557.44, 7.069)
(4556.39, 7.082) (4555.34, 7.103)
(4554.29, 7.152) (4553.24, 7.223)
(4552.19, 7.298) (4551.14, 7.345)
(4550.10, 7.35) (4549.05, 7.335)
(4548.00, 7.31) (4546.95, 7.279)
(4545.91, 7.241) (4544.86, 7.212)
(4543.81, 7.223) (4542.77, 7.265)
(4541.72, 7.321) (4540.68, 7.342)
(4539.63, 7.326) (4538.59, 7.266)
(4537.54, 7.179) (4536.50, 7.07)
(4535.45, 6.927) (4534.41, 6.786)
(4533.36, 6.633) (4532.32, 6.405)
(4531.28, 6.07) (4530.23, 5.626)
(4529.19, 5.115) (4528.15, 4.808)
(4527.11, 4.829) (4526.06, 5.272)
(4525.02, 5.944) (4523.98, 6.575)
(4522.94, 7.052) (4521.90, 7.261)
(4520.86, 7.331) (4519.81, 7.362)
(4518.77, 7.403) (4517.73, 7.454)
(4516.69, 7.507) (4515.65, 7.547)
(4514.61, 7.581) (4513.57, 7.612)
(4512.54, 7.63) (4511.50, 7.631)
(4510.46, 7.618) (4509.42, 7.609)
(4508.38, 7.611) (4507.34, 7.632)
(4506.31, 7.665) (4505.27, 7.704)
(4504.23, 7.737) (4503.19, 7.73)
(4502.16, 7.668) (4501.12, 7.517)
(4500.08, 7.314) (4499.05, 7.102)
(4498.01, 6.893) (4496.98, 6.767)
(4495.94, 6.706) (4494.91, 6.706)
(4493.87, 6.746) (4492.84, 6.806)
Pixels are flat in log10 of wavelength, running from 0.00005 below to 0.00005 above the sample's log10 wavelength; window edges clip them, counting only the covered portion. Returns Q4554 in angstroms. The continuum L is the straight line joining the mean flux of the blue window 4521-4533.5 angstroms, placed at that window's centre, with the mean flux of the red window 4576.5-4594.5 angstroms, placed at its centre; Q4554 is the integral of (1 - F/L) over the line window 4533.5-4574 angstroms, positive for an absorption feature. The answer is -3.4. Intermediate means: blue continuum 5.99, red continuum 7.5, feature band 7.23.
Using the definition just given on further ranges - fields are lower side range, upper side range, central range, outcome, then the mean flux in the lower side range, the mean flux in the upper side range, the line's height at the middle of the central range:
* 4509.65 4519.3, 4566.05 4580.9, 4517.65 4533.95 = 2.7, 7.56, 7.52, 7.55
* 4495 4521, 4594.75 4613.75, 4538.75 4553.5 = 0.2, 7.44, 7.28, 7.38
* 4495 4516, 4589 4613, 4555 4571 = 0.3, 7.45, 7.29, 7.35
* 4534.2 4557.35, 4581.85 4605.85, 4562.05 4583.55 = -0.8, 7.21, 7.23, 7.22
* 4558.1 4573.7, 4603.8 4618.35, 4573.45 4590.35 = -0.3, 7.29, 7.74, 7.45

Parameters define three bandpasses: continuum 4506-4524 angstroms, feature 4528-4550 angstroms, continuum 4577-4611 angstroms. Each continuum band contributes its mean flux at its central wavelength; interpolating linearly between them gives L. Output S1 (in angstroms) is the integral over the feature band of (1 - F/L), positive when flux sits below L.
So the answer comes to 1.75 angstroms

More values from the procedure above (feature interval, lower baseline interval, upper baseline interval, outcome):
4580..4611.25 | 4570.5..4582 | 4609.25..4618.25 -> 1.6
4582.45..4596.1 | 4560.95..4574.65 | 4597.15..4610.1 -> -0.2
